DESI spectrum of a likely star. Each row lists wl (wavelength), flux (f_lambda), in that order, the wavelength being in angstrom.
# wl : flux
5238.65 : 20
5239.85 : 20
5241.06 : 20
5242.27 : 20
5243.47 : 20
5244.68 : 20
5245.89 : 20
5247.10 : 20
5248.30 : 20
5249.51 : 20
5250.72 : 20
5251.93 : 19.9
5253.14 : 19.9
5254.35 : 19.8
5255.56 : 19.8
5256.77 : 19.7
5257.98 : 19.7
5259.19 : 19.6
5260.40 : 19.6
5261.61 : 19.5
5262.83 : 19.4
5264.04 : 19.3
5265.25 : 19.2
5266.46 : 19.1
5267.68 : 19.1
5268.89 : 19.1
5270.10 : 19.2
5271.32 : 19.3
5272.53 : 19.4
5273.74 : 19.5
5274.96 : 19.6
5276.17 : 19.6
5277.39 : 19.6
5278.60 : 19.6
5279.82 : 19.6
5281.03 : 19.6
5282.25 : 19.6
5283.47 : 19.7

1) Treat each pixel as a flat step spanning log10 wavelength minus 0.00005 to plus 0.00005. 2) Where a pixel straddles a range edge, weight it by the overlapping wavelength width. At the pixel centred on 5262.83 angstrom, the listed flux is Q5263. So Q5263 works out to 19.4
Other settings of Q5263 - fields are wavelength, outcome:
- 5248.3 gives 20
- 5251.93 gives 19.9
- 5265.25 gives 19.2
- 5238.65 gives 20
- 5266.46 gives 19.1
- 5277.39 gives 19.6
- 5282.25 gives 19.6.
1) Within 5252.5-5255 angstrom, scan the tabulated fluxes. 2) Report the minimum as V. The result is 19.8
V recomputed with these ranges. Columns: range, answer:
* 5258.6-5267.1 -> 19.1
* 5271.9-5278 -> 19.4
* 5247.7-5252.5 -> 19.9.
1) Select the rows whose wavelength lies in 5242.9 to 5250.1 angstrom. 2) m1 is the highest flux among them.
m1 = 20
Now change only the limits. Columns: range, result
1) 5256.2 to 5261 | 19.7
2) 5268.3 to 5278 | 19.6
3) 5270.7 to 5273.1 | 19.4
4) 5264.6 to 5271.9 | 19.3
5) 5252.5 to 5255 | 19.9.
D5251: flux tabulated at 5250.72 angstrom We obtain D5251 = 20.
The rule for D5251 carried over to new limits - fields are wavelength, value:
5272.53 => 19.4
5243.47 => 20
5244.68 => 20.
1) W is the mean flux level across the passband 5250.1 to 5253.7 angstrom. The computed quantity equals 19.9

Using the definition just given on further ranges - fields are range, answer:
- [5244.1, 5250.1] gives 20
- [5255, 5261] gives 19.7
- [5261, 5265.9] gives 19.3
